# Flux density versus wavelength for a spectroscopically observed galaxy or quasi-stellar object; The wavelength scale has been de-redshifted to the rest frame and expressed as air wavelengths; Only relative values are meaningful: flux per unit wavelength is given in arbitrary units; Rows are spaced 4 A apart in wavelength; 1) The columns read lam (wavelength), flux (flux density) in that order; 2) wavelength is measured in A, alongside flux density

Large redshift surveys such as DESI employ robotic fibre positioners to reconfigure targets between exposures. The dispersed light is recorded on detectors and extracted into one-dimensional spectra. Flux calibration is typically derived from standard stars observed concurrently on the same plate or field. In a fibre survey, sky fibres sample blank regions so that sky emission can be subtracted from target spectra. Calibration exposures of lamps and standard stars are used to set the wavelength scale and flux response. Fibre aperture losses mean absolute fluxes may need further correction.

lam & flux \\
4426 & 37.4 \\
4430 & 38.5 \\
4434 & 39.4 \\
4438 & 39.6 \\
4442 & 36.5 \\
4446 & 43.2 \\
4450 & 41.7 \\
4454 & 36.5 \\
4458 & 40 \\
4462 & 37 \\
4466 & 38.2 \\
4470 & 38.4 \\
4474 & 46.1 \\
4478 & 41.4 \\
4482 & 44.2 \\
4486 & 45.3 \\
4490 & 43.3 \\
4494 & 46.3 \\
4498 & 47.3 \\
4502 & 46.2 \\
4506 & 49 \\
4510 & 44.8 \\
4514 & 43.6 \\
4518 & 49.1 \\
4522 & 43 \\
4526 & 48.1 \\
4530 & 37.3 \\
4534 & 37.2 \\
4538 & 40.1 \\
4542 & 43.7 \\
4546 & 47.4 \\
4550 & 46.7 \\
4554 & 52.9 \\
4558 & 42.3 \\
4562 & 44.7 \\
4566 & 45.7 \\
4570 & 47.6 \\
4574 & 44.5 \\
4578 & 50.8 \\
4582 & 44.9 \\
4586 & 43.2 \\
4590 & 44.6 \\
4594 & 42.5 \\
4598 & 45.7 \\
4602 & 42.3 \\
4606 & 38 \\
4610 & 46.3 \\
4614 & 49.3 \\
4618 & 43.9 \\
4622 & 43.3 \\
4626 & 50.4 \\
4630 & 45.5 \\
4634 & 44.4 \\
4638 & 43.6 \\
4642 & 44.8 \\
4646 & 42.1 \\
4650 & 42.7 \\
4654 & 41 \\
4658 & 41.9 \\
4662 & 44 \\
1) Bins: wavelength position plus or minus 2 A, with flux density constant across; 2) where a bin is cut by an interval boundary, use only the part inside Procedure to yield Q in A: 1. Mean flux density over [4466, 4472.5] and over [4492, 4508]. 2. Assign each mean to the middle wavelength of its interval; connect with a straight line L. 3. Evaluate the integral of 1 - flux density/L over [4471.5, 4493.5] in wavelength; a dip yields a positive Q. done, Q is -0.8 A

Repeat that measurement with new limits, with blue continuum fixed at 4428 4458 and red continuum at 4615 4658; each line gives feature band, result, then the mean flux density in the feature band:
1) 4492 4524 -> -4.0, 46.2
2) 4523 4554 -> -1.3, 43.6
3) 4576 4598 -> -1.2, 45.2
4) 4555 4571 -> -1.1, 45.4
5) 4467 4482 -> -0.7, 42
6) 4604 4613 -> 0.1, 42.9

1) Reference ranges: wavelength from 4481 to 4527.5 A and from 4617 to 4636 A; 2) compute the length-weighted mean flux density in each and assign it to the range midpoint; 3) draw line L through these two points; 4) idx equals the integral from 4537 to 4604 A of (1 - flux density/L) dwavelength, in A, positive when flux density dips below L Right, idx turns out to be 0.5 A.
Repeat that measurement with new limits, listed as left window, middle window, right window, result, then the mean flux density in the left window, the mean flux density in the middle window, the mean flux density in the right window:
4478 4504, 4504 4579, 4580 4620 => -0.8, 45.1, 45.1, 44.1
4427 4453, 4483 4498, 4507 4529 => -0.6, 39.6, 45.2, 45.5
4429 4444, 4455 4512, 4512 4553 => -2.9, 38.5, 43.3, 43.8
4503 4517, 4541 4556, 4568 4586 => -0.5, 46.1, 47.9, 46.5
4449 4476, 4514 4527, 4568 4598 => -1.1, 39.6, 46.1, 45.5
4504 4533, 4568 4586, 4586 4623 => -0.9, 44.7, 46.5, 44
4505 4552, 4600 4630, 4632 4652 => -0.8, 44.1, 44.8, 43.5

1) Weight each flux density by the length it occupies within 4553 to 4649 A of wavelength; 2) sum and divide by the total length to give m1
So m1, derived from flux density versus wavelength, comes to 45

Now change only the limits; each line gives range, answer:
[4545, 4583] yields 46.8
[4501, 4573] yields 44.9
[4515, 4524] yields 45.8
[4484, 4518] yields 45.9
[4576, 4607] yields 44.2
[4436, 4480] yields 39.9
